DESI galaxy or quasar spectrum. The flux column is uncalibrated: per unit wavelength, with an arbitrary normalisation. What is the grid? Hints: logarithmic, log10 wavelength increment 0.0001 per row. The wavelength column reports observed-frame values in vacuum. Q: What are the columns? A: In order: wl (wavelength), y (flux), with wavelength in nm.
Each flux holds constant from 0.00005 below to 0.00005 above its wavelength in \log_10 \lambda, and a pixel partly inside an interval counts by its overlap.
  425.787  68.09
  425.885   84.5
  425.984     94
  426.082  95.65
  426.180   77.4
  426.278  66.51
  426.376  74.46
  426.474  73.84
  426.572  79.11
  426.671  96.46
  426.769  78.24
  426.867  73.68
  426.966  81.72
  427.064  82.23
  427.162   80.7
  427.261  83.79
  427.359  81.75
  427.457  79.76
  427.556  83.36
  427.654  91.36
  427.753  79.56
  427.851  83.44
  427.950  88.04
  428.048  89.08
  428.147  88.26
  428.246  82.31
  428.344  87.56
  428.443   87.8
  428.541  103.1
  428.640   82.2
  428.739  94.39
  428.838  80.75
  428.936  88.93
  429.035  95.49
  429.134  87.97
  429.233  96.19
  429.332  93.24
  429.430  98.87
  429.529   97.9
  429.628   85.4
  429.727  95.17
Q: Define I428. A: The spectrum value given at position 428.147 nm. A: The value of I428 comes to 88.26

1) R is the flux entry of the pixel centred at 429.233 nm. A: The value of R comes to 96.19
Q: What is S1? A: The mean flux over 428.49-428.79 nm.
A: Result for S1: 93.1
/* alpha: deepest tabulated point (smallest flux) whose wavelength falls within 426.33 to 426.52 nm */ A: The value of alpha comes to 73.84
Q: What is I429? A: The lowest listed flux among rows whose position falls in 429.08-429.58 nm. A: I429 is 87.97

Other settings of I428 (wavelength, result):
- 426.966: 81.72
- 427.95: 88.04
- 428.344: 87.56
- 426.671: 96.46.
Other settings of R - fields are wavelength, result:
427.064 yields 82.23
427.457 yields 79.76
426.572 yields 79.11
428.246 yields 82.31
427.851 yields 83.44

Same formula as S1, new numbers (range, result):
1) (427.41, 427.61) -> 81.8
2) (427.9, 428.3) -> 86.9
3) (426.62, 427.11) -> 82.4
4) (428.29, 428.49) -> 87.7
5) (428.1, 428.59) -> 89.9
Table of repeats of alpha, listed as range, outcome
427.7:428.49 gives 79.56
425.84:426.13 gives 84.5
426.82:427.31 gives 73.68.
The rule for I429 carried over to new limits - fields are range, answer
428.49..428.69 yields 82.2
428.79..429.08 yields 80.75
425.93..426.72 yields 66.51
